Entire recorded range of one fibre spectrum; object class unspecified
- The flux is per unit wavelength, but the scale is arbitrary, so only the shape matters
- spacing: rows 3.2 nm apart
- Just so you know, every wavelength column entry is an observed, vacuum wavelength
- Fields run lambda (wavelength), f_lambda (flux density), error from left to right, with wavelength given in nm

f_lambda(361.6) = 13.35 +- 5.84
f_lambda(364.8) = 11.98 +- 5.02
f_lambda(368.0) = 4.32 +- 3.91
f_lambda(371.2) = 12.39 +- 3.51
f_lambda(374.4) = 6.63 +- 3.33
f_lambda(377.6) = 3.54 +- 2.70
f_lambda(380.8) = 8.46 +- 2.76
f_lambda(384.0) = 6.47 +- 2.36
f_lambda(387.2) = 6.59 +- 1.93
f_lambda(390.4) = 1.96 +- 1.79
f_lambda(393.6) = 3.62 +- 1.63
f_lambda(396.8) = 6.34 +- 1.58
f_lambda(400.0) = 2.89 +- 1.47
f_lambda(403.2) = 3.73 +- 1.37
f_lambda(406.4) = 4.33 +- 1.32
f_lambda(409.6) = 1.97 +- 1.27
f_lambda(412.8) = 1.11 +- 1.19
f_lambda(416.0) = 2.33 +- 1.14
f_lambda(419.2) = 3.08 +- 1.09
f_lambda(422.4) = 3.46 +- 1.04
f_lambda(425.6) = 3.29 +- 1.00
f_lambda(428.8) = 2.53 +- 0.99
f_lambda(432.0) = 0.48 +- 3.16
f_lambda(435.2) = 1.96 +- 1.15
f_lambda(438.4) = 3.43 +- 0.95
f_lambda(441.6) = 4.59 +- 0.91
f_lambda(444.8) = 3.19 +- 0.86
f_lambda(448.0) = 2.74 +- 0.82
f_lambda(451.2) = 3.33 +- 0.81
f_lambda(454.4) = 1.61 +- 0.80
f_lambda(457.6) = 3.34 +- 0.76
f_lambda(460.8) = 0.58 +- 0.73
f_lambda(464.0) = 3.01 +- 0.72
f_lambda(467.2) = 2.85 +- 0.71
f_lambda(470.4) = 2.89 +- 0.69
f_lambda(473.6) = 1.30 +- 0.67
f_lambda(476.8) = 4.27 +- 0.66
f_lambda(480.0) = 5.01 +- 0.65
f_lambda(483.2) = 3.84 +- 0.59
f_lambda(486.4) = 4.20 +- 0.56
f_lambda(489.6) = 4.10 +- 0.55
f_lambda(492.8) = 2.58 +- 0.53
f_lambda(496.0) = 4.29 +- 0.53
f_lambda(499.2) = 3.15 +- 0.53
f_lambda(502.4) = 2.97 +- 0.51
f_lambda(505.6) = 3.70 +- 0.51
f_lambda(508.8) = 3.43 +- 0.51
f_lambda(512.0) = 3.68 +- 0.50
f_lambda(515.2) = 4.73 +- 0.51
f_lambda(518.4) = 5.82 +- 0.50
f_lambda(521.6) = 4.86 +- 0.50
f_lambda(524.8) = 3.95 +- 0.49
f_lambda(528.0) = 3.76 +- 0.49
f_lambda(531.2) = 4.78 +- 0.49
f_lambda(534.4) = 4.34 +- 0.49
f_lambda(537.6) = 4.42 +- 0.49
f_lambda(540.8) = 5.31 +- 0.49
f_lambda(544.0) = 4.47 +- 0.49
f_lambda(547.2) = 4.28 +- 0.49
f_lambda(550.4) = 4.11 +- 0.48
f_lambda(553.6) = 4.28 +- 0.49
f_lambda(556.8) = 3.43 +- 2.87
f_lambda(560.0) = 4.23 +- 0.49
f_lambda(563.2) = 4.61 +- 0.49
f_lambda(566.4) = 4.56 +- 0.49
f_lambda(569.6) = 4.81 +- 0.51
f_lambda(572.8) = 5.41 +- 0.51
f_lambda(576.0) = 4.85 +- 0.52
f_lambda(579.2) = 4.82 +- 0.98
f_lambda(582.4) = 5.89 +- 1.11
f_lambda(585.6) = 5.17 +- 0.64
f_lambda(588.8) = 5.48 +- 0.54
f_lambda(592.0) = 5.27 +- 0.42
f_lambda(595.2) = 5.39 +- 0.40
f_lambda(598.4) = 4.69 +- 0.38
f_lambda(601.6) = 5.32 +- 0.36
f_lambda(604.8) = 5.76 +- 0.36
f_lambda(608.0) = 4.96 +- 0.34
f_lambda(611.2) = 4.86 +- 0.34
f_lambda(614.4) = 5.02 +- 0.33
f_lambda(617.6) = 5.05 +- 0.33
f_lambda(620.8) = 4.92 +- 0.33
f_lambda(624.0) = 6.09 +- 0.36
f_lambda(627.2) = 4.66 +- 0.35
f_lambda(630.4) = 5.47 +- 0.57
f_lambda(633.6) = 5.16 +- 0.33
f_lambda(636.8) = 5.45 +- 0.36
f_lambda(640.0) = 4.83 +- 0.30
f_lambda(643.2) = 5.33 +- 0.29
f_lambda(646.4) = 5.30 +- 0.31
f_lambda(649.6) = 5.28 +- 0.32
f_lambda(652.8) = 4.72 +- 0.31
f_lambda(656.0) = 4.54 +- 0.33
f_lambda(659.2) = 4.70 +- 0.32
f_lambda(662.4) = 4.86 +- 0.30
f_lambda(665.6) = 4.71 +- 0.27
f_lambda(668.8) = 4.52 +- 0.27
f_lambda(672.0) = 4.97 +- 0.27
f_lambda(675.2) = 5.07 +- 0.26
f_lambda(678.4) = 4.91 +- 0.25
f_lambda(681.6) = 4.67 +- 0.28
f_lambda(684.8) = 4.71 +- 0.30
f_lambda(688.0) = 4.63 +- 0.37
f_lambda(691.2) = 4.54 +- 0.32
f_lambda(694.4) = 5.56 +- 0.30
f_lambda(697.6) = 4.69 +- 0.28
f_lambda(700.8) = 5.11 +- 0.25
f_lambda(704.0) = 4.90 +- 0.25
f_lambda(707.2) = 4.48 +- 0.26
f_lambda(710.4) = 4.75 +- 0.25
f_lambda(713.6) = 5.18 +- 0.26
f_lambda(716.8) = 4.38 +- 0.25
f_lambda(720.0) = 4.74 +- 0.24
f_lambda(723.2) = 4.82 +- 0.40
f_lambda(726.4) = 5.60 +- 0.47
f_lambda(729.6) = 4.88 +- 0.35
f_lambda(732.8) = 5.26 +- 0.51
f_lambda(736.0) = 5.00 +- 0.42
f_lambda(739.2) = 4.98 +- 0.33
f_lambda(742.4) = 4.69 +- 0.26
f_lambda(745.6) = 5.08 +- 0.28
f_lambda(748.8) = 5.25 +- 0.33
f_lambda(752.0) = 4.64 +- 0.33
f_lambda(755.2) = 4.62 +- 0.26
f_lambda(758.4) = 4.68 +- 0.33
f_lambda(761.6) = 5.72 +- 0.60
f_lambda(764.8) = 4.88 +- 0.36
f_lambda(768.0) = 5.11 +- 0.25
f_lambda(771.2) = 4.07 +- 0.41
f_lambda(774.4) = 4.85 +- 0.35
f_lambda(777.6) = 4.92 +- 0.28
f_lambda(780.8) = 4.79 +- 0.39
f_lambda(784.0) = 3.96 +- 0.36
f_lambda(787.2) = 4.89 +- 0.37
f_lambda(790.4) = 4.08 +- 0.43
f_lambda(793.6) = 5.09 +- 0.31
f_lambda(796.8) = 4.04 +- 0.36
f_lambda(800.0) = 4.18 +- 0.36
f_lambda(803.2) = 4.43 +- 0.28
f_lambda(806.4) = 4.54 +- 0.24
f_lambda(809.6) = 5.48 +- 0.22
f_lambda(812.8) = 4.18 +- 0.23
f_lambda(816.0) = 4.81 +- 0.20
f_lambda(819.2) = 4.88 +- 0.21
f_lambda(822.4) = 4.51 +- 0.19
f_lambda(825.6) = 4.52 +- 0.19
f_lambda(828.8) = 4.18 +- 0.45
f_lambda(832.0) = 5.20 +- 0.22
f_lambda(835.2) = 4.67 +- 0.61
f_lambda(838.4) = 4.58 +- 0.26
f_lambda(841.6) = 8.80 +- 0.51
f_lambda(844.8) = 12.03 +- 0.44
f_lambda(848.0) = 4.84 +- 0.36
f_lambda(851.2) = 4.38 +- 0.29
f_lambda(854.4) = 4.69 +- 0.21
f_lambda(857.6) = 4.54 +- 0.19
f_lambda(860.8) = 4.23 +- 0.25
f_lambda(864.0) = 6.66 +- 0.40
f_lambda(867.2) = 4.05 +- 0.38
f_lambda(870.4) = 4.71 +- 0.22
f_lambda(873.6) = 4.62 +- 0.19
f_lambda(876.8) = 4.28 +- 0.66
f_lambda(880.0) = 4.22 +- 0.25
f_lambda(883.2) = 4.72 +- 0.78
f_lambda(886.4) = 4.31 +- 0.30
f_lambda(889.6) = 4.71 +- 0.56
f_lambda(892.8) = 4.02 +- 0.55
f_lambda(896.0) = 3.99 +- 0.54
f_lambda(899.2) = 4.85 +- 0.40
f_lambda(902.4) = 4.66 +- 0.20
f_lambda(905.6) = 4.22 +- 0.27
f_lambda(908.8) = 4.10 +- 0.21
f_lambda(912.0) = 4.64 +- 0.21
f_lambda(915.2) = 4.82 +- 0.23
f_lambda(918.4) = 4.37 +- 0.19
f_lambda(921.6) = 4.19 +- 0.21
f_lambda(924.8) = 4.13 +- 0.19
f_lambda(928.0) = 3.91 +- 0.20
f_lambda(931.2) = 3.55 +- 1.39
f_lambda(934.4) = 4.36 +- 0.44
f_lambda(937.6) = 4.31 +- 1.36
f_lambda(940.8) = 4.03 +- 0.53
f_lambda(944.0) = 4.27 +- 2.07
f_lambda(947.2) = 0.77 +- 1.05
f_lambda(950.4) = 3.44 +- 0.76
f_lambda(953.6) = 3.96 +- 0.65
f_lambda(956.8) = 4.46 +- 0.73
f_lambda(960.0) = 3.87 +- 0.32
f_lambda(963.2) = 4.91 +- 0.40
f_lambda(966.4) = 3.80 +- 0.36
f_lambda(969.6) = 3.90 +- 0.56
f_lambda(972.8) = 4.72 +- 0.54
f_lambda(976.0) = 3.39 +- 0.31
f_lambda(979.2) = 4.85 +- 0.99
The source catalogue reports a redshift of 0.28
